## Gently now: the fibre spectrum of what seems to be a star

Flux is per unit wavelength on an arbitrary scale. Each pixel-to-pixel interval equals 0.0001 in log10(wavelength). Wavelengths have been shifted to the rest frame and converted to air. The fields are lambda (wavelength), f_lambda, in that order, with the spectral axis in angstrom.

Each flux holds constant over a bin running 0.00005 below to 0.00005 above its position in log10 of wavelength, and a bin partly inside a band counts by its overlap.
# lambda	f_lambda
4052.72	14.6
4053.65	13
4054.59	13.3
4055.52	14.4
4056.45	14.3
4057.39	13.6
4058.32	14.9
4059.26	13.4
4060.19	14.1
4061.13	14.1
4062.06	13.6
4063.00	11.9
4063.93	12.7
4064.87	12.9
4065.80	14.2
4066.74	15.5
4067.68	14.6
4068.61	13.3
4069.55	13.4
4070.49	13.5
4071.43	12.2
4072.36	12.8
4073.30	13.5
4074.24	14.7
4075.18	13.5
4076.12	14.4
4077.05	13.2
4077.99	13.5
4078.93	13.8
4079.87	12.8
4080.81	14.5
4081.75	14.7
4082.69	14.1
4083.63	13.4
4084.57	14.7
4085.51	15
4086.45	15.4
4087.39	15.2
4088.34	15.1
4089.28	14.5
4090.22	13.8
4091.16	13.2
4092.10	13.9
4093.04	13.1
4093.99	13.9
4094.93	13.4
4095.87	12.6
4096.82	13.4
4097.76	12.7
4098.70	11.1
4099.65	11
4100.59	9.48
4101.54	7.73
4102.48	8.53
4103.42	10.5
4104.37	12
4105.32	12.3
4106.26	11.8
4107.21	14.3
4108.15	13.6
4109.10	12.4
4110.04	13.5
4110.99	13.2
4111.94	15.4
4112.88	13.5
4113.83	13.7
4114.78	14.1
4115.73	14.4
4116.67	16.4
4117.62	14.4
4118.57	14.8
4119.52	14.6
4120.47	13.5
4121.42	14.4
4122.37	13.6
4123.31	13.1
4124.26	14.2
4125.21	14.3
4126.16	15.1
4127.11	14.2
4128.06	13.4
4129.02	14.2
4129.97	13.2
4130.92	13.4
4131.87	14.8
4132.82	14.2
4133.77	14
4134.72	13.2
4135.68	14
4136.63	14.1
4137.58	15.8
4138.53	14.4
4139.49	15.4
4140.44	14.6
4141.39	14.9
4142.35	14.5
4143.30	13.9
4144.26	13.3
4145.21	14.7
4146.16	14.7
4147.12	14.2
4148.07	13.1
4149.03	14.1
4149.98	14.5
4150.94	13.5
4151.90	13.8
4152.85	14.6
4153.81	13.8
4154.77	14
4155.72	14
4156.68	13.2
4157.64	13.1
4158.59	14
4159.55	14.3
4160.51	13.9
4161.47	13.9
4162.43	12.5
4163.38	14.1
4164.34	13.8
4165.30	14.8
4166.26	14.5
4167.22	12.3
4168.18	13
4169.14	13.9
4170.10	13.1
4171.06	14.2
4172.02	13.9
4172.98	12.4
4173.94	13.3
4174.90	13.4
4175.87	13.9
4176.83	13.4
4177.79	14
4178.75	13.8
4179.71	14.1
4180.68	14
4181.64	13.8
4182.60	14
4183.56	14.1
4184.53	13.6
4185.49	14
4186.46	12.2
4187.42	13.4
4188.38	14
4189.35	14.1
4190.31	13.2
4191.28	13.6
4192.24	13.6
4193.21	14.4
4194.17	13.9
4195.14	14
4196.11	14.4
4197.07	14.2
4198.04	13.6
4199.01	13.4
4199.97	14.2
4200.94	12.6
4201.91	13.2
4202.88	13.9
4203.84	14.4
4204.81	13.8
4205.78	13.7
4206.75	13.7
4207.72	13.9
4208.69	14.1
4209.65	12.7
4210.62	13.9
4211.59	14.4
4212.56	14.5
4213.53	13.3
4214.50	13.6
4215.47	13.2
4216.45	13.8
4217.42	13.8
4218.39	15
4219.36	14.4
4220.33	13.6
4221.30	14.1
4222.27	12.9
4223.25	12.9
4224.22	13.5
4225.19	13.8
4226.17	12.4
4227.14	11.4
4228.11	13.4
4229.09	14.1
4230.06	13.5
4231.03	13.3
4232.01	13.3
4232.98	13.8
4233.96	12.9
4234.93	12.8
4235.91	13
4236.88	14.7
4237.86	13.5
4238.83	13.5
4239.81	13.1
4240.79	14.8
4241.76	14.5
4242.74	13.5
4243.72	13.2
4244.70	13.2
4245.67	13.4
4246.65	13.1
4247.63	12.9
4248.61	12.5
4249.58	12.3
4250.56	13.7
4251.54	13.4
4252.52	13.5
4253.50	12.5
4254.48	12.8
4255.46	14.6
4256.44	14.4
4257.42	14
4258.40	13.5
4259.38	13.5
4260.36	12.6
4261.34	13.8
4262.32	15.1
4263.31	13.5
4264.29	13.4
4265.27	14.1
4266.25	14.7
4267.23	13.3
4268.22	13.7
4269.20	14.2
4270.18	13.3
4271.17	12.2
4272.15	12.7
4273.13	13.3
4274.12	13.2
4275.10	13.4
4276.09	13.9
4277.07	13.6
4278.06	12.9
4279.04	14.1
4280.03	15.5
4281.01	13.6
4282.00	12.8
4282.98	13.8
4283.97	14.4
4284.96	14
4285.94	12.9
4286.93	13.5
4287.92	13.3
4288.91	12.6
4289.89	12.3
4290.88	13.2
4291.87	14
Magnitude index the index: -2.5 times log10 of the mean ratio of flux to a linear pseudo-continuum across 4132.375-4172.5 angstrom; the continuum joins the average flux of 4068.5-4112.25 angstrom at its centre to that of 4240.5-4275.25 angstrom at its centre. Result -0.06 mag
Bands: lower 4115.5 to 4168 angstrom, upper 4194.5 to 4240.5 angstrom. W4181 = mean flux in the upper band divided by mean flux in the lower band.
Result 0.97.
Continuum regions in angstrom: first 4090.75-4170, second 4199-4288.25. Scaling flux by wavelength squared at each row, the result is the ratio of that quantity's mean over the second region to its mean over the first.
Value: 1.05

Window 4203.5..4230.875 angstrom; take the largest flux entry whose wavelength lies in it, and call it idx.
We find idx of 15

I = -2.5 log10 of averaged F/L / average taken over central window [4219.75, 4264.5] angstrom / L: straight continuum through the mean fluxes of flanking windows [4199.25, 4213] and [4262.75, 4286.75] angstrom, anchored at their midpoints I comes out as 0.022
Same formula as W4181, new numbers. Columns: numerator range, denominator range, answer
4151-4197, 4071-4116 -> 1.04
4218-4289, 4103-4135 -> 0.98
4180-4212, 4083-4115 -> 1.06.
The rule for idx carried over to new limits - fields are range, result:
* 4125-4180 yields 15.8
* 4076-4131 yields 16.4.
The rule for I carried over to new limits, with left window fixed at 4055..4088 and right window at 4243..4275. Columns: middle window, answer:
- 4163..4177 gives 0.00 mag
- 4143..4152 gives -0.02 mag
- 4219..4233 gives 0.01 mag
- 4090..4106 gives 0.16 mag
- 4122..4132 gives -0.01 mag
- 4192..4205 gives -0.02 mag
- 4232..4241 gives 0.00 mag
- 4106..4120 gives -0.02 mag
